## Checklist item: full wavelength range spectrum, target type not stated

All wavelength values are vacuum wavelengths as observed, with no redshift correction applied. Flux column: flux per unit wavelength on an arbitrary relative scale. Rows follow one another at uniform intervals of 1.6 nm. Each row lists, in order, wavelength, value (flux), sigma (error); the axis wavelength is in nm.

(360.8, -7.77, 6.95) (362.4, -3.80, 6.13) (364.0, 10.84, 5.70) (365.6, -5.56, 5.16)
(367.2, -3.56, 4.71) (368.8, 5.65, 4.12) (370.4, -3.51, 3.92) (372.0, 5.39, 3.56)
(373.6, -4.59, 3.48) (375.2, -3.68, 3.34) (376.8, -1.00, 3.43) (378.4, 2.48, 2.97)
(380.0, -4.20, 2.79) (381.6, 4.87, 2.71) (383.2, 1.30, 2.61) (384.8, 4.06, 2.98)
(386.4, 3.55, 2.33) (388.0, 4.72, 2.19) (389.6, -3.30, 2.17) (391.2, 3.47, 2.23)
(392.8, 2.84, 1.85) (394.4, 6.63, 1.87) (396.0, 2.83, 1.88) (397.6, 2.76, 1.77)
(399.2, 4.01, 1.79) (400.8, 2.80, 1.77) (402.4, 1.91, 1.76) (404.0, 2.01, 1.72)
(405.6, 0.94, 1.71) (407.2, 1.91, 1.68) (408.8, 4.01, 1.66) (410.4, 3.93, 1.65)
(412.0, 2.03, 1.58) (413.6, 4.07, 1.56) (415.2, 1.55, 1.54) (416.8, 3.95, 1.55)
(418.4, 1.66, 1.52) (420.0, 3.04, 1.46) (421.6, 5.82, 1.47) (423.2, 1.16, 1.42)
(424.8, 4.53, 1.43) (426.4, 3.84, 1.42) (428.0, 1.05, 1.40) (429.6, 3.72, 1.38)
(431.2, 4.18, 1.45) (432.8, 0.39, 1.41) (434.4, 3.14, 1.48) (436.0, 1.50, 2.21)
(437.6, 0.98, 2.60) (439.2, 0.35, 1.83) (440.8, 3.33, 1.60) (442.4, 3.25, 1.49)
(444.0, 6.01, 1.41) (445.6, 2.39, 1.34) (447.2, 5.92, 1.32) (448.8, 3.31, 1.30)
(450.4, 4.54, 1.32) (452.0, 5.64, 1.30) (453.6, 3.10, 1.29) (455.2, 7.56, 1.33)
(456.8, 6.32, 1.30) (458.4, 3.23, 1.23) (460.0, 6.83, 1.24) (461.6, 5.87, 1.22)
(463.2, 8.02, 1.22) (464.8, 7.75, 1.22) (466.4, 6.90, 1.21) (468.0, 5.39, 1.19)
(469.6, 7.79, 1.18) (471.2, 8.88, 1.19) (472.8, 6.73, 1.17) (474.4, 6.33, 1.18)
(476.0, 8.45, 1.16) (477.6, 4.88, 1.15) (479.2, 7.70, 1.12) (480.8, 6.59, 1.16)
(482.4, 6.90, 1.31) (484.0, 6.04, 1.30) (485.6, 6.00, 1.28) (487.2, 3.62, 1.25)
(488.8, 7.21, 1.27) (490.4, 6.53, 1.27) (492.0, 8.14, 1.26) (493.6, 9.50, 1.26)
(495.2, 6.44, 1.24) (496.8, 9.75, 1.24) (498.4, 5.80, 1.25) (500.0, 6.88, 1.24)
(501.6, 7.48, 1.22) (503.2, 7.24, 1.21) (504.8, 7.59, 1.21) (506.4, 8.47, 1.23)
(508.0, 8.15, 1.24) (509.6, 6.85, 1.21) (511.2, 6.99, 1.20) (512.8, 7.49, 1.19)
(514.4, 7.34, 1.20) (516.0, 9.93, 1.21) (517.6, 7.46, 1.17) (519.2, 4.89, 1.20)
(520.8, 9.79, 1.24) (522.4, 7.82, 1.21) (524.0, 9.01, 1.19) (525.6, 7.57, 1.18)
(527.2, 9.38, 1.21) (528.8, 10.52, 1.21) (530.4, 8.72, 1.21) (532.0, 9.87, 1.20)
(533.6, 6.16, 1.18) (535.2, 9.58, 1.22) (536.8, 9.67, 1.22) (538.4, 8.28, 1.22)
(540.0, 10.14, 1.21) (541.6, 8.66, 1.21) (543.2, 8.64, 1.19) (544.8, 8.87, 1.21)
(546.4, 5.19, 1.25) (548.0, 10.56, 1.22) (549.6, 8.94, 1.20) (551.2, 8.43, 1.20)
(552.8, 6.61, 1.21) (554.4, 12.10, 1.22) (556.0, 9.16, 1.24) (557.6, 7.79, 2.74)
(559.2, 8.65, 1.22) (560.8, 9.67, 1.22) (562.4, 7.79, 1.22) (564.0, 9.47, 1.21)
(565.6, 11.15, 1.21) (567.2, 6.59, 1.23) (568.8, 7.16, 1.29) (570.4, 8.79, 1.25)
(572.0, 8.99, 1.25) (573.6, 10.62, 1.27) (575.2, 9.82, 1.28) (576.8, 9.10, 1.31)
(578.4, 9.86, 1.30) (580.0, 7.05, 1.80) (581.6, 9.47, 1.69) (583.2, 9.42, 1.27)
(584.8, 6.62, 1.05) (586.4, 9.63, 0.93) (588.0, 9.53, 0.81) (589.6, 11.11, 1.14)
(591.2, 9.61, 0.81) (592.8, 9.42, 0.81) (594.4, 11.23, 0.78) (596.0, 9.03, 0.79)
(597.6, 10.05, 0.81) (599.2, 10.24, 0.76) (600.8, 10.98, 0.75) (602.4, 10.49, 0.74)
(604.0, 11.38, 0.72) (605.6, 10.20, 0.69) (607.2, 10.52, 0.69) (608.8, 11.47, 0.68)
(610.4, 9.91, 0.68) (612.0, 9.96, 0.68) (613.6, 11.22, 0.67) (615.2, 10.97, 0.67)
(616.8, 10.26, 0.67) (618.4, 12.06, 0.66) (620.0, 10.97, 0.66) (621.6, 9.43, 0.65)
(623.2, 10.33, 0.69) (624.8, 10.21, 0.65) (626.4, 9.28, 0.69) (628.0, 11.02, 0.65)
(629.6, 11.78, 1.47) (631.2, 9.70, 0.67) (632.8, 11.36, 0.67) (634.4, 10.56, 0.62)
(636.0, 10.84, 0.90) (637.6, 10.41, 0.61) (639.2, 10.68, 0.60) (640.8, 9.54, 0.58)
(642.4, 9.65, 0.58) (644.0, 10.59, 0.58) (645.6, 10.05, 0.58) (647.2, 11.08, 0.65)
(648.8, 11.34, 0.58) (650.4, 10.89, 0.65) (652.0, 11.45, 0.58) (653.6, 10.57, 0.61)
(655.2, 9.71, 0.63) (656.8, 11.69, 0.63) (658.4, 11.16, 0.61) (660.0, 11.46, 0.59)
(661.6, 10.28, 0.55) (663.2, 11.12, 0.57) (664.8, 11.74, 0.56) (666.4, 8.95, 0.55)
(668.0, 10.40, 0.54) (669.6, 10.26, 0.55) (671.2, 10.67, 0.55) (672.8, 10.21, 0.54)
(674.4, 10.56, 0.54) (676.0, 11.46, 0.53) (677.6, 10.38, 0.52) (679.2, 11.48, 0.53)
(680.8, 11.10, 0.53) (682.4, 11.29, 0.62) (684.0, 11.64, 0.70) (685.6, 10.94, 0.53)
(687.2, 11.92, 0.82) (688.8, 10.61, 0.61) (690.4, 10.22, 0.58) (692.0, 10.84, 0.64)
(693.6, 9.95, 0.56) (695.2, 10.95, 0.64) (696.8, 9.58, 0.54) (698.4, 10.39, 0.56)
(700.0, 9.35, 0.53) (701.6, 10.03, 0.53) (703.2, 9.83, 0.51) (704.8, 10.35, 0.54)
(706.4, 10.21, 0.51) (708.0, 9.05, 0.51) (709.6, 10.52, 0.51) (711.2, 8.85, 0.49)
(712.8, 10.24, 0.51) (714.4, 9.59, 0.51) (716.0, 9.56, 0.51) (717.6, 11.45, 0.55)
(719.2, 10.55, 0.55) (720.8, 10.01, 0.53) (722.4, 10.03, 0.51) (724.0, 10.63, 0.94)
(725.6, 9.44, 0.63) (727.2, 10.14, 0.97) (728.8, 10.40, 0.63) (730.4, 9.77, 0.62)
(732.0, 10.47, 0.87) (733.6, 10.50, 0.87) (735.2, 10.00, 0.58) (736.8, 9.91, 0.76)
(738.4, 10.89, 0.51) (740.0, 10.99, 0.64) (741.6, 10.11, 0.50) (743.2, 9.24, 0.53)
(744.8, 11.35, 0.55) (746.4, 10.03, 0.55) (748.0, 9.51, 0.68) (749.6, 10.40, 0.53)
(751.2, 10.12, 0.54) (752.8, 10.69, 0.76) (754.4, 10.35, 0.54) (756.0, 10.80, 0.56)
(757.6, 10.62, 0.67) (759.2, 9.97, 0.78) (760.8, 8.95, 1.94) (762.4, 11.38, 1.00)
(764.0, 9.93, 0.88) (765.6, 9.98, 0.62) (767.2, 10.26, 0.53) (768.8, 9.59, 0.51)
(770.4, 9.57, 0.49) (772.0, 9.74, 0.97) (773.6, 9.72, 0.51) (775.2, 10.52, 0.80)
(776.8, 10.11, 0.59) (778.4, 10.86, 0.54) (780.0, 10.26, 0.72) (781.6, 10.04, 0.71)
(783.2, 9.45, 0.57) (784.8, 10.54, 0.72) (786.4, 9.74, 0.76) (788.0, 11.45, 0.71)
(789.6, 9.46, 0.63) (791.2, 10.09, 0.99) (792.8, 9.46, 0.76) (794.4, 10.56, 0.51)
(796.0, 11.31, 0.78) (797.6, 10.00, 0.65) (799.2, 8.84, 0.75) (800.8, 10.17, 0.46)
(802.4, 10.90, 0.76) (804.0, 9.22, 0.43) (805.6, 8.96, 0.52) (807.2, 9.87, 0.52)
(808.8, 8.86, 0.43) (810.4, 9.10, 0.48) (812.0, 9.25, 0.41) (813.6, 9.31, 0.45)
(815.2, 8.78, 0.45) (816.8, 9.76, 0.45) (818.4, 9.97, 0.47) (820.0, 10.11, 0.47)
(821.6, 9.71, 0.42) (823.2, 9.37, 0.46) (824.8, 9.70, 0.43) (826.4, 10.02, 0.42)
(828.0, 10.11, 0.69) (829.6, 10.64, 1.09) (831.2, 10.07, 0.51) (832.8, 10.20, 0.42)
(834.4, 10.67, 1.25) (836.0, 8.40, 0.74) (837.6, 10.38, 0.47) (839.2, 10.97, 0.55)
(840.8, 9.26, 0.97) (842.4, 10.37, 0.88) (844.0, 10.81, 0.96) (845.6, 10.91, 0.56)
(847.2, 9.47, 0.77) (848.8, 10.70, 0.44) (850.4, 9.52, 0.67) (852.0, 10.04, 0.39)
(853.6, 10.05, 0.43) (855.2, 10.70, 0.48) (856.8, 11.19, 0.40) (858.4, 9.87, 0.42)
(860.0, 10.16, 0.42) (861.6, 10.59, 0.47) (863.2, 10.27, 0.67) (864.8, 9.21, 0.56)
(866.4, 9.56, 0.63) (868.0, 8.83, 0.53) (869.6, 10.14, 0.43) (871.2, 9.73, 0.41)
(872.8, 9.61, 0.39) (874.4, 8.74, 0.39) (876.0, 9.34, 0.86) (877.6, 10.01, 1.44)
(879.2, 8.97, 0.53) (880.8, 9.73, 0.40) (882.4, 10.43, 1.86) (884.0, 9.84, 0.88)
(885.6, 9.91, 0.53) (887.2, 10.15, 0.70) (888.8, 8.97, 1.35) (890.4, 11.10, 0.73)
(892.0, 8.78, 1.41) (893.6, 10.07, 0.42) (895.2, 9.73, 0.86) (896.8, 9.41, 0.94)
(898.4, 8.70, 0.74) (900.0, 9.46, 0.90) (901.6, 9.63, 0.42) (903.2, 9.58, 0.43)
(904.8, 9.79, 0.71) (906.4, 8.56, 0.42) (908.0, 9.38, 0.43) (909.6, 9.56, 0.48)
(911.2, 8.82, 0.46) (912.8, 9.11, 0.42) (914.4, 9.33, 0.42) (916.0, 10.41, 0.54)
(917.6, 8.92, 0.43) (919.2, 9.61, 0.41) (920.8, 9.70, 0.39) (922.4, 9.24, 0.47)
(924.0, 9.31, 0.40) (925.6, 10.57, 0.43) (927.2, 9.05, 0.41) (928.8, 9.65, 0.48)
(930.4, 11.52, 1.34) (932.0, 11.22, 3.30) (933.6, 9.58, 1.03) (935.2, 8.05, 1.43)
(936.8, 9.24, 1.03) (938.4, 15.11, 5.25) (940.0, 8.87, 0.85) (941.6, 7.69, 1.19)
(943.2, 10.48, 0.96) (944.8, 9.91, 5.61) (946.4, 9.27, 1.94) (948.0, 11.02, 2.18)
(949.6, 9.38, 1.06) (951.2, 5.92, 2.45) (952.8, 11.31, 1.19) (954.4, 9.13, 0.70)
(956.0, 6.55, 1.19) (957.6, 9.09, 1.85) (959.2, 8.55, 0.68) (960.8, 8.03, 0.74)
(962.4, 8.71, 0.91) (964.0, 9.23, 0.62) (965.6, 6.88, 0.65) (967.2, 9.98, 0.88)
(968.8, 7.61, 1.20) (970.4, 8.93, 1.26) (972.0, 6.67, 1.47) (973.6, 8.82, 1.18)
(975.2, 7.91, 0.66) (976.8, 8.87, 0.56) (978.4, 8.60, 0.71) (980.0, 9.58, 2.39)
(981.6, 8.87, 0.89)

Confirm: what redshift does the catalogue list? 0.13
